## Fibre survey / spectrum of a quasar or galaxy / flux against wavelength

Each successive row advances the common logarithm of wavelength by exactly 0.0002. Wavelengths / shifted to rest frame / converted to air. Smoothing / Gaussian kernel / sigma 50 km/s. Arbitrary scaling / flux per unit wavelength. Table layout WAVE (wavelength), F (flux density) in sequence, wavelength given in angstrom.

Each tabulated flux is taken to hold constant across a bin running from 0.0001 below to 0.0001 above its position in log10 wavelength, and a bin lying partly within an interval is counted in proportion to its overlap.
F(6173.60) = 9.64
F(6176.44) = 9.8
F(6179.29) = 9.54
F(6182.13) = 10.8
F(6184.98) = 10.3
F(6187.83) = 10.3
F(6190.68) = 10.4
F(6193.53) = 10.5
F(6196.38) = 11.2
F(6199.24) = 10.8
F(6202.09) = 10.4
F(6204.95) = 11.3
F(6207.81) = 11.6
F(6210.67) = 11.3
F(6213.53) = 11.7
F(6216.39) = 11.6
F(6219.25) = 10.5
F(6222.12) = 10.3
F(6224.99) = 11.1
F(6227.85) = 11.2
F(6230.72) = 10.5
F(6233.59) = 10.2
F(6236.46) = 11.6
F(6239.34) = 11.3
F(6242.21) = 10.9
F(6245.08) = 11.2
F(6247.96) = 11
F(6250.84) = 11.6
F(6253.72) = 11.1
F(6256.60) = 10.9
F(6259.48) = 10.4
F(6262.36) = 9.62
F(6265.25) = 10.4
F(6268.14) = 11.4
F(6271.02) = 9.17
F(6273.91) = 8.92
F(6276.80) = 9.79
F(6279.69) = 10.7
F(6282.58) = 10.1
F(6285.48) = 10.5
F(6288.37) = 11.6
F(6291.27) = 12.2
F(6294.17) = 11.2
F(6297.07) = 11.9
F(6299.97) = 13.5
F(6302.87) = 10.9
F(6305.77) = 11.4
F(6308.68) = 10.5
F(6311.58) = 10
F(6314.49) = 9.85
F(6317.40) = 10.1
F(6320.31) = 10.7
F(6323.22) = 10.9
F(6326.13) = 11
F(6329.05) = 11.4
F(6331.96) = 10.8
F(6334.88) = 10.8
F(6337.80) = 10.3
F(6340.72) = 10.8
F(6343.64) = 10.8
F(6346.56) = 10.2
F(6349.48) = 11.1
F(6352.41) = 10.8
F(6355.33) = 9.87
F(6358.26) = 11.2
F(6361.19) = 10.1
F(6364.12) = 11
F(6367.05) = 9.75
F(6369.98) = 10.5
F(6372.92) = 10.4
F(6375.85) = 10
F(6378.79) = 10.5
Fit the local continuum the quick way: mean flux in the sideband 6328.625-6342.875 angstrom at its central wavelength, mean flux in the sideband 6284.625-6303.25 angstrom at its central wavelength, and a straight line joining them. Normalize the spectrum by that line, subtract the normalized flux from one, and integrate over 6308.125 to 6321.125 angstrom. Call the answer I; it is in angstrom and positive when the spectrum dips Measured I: 1.3 angstrom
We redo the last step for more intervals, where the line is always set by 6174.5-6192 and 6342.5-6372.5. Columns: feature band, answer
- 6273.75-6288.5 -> 0.15 angstrom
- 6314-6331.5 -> -0.43 angstrom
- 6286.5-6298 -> -1.41 angstrom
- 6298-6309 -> -1.36 angstrom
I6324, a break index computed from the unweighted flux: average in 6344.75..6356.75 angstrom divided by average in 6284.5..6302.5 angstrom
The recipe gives 0.89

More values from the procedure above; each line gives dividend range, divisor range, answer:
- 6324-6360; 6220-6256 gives 0.98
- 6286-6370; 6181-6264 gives 1.00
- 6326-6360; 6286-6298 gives 0.92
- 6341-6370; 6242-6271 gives 0.98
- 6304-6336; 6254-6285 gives 1.05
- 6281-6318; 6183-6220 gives 1.01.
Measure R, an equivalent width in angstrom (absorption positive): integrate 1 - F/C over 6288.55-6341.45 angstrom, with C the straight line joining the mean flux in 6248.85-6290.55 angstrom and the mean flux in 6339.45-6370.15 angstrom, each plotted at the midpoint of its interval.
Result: -2.6 angstrom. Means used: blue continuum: 10.5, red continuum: 10.6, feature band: 11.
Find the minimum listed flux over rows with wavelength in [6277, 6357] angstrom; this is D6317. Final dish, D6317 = 9.85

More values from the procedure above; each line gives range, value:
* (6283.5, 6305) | 10.5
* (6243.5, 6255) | 11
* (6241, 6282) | 8.92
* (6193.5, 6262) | 10.2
